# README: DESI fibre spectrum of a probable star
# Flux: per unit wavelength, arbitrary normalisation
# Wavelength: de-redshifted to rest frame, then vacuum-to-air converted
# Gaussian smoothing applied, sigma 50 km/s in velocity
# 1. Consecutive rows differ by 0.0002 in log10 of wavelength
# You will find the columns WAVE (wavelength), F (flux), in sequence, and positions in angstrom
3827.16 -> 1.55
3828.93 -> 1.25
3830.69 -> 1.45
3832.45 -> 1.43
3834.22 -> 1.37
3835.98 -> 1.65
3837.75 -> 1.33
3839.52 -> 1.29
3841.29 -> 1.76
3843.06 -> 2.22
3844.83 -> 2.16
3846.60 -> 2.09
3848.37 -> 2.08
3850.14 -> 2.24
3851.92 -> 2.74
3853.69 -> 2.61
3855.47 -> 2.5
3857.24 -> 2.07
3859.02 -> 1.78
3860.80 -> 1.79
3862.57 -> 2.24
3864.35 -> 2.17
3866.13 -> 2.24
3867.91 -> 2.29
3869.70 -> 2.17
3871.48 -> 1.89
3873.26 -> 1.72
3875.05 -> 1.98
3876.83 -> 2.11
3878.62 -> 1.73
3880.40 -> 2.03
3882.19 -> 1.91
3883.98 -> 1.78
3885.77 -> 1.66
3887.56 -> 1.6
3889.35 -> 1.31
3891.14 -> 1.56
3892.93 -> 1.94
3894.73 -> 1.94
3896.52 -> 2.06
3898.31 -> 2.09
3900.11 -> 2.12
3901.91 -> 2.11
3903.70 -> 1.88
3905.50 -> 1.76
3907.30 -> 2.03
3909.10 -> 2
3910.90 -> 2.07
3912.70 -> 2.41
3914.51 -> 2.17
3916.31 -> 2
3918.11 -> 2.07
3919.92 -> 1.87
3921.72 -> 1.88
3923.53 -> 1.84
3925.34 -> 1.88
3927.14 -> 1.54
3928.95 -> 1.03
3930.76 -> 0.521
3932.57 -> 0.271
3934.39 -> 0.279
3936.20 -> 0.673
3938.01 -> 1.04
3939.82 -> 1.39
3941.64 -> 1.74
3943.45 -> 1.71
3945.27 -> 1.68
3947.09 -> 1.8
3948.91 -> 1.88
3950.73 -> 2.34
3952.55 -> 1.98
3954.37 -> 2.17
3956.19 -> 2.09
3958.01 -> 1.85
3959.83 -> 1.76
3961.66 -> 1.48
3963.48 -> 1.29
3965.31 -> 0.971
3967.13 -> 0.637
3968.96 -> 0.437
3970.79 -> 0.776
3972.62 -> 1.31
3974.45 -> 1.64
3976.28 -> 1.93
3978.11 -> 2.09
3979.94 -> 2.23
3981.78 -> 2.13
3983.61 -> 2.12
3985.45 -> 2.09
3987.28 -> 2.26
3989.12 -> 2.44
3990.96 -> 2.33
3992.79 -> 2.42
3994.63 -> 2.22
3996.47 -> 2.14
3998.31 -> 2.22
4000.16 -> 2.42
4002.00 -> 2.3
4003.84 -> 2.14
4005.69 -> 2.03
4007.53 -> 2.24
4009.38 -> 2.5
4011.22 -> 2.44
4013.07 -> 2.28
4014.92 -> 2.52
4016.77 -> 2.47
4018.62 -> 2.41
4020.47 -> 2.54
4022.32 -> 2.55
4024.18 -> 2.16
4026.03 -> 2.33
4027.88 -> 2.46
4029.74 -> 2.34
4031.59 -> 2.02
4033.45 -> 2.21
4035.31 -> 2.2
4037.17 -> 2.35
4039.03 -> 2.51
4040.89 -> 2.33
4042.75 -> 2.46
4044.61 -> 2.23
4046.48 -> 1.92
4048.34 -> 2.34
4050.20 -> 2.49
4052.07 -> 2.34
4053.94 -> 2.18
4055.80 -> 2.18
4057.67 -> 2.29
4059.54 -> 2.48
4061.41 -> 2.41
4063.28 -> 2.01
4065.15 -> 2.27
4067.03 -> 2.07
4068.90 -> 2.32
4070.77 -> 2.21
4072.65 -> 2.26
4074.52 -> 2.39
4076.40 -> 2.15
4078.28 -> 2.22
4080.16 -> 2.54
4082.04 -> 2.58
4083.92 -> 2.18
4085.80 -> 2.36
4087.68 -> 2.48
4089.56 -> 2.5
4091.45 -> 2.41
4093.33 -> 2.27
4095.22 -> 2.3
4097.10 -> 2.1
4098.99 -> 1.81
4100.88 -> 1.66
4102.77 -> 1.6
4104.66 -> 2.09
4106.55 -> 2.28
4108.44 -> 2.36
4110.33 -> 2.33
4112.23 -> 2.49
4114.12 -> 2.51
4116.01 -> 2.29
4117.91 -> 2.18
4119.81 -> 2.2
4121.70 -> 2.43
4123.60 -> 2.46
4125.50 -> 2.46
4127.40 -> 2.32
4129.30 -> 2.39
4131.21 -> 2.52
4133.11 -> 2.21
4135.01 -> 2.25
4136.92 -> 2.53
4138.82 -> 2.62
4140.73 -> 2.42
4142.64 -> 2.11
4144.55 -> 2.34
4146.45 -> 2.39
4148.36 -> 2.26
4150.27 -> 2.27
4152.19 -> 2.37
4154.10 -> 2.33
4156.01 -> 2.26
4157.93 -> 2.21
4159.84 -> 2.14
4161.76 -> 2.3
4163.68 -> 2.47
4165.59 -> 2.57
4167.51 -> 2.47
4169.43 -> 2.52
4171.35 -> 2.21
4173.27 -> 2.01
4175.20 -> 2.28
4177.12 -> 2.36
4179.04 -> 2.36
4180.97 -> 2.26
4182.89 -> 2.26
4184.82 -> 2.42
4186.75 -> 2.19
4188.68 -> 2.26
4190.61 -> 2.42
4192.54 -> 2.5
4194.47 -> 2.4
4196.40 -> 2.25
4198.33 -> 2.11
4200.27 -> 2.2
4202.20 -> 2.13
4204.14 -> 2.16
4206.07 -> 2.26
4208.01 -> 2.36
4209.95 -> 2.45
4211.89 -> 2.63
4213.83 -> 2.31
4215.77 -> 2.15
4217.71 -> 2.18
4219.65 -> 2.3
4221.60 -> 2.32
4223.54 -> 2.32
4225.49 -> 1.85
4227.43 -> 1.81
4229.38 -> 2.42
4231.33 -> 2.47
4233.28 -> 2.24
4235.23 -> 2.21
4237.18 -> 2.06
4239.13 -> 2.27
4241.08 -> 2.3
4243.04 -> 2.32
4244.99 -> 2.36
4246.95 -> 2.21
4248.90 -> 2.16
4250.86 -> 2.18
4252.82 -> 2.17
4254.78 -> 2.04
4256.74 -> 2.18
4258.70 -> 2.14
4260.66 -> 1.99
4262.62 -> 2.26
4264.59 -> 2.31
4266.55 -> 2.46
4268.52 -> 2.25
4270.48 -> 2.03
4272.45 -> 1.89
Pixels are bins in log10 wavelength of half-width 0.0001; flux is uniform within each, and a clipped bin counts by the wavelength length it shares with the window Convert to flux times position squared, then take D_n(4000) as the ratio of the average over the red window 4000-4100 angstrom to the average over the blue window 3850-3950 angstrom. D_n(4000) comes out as 1.4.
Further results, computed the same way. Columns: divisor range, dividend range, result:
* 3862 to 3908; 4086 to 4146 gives 1.33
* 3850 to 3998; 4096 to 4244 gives 1.42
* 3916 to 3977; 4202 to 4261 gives 1.76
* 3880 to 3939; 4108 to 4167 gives 1.58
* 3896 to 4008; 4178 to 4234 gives 1.45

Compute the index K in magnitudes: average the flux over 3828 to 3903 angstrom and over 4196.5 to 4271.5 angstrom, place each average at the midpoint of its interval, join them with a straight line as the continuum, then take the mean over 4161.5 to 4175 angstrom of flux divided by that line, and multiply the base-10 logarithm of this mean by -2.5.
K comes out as -0.09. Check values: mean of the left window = 1.92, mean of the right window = 2.23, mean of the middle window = 2.36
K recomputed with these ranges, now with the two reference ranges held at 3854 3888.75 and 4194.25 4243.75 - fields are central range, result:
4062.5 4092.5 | -0.08 mag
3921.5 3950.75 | 0.45 mag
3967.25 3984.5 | 0.29 mag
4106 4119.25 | -0.09 mag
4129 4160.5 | -0.07 mag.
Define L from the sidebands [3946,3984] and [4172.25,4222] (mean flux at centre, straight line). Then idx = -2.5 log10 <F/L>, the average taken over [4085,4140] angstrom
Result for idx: -0.12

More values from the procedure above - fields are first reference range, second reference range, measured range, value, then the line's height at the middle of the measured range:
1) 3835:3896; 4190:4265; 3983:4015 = -0.11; 2.06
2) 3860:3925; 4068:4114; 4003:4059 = -0.08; 2.16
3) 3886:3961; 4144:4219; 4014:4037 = -0.20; 1.95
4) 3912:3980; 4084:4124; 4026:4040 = -0.20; 1.92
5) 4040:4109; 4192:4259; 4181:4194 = -0.05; 2.24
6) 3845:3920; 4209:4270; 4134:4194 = -0.07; 2.19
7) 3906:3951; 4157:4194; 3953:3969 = 0.14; 1.69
